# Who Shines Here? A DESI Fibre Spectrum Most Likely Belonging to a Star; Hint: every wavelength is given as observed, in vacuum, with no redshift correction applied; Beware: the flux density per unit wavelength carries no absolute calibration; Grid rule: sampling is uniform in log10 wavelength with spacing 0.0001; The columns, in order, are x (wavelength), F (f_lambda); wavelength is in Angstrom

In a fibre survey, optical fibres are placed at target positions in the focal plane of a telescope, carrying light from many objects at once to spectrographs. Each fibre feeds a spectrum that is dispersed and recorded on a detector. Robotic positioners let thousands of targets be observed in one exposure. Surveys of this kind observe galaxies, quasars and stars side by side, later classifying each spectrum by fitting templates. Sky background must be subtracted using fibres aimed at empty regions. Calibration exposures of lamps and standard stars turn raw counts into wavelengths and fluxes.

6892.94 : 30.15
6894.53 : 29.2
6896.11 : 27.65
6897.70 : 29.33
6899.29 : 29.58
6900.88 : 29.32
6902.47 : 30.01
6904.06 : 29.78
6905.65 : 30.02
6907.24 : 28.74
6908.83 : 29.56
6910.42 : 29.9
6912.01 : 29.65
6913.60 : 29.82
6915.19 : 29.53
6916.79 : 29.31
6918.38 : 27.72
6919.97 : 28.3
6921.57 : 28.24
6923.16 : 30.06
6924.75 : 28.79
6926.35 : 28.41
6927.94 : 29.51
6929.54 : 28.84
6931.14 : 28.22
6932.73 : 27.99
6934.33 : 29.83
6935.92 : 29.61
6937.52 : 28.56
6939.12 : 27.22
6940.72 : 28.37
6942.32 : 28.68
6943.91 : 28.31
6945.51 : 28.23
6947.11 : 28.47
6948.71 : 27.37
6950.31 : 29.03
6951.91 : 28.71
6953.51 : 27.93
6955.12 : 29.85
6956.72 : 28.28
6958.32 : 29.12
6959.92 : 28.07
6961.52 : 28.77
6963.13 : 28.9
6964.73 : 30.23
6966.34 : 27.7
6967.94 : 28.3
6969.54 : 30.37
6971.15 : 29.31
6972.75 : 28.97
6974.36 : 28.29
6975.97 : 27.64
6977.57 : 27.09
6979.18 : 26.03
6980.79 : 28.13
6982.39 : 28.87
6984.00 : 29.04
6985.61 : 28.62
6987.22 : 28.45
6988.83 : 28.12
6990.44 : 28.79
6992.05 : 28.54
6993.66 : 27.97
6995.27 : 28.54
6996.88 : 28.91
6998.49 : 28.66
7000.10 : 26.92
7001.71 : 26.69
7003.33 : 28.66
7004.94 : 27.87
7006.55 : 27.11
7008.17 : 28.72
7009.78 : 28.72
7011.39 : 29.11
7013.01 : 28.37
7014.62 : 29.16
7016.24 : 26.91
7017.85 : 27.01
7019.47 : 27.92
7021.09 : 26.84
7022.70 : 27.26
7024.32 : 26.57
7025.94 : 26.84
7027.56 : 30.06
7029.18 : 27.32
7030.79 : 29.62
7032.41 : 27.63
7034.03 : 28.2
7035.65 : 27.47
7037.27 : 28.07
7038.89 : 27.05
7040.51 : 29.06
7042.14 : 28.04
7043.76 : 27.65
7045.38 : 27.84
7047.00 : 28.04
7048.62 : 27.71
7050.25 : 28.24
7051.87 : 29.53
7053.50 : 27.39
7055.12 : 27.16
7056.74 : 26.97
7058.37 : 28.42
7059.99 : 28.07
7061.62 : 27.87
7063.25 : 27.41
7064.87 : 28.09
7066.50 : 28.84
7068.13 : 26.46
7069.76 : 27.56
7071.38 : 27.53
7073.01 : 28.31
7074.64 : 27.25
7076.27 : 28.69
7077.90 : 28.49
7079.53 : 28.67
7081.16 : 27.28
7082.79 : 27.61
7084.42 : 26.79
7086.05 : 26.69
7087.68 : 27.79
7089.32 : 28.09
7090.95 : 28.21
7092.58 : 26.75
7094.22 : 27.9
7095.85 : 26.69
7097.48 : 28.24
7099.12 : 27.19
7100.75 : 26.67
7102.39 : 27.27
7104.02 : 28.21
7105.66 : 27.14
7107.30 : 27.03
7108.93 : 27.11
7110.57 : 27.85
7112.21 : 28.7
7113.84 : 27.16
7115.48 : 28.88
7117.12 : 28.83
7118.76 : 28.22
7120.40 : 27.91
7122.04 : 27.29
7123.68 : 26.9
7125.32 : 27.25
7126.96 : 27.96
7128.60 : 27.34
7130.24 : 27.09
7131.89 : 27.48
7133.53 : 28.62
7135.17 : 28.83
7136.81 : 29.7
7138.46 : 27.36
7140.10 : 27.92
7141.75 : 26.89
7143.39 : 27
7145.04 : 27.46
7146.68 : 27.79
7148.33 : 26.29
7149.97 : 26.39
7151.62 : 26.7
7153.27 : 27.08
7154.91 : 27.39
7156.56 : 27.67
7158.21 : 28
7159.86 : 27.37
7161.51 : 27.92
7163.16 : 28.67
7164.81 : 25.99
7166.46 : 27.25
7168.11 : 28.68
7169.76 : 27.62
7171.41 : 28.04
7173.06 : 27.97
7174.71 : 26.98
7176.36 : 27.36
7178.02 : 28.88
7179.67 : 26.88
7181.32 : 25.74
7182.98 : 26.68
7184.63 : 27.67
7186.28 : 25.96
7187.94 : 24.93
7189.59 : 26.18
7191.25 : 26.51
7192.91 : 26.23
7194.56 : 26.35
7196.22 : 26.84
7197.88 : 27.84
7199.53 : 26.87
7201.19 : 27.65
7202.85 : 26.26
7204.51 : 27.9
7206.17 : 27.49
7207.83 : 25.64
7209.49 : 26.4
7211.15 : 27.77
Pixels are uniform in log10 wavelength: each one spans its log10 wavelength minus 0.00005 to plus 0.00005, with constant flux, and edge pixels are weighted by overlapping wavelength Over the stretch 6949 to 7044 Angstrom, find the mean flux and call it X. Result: 28.2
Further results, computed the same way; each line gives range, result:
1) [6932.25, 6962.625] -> 28.6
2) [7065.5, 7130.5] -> 27.7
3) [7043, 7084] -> 27.9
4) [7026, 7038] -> 28.3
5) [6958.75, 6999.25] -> 28.5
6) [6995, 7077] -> 27.9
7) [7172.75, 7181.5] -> 27.4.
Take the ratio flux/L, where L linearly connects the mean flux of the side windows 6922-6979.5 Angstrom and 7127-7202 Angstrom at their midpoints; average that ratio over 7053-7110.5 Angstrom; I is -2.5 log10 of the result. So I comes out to 0.01 mag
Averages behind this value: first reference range 28.6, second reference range 27.3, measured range 27.6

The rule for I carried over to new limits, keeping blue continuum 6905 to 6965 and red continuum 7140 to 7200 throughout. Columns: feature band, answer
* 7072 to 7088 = 0.00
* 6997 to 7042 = 0.01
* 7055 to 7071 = 0.01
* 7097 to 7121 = -0.01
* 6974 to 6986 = 0.02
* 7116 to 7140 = -0.02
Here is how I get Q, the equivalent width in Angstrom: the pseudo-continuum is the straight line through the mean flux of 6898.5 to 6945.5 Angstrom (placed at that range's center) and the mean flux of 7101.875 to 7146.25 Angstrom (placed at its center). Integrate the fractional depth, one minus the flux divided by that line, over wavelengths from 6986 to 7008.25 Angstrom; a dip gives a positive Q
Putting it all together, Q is 0.33 Angstrom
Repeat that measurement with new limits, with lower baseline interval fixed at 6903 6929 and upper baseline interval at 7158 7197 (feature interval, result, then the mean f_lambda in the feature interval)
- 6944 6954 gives 0.2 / 28.3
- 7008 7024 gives 0.3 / 27.9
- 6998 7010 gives 0.3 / 27.9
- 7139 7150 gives 0.1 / 27.2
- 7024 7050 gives 0.2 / 28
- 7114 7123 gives -0.2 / 28.1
